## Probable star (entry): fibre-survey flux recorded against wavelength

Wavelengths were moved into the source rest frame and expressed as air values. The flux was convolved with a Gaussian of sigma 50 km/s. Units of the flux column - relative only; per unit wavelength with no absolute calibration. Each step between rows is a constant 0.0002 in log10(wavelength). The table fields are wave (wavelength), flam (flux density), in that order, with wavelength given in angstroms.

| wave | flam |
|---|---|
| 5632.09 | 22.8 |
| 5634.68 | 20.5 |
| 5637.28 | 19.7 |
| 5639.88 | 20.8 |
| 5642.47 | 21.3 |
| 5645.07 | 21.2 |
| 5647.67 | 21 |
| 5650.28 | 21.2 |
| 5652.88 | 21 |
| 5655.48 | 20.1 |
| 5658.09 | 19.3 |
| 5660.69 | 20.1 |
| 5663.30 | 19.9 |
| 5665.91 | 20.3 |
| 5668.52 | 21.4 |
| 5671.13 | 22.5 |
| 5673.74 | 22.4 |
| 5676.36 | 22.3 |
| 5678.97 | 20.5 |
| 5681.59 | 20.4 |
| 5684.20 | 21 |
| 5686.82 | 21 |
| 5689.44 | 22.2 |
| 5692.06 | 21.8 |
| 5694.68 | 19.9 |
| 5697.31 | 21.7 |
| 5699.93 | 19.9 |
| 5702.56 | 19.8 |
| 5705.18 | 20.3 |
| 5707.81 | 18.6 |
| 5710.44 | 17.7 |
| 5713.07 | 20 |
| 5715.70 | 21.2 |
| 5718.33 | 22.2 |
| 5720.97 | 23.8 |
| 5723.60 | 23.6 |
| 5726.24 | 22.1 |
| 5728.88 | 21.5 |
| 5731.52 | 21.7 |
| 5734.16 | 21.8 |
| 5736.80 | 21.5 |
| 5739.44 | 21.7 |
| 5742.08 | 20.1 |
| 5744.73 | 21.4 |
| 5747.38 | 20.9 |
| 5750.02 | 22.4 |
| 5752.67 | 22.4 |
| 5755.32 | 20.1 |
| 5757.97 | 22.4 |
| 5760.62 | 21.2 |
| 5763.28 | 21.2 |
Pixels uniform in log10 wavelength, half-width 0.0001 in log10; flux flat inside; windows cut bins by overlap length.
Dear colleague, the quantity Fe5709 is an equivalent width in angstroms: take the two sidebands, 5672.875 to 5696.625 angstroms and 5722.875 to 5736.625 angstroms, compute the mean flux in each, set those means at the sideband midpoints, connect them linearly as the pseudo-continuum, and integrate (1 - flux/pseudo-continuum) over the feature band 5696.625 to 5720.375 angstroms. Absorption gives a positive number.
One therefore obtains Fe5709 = 1.57 angstroms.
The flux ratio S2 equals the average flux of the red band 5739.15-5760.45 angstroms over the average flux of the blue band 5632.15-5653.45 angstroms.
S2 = 1.02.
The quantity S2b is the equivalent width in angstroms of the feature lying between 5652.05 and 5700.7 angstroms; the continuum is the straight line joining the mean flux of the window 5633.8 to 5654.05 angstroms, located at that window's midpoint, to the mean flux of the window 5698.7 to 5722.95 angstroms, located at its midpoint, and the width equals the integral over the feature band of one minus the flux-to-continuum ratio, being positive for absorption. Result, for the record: -0.66 angstroms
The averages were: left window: 20.8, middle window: 20.9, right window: 20.5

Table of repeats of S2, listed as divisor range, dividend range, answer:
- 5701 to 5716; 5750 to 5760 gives 1.11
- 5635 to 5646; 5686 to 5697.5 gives 1.03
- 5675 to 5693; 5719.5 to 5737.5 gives 1.05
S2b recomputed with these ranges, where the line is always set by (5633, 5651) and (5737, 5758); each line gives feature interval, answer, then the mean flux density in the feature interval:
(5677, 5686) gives 0.1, 20.8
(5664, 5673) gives -0.2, 21.4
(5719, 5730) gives -0.8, 22.7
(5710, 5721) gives 0.2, 20.9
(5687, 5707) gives 0.3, 20.8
